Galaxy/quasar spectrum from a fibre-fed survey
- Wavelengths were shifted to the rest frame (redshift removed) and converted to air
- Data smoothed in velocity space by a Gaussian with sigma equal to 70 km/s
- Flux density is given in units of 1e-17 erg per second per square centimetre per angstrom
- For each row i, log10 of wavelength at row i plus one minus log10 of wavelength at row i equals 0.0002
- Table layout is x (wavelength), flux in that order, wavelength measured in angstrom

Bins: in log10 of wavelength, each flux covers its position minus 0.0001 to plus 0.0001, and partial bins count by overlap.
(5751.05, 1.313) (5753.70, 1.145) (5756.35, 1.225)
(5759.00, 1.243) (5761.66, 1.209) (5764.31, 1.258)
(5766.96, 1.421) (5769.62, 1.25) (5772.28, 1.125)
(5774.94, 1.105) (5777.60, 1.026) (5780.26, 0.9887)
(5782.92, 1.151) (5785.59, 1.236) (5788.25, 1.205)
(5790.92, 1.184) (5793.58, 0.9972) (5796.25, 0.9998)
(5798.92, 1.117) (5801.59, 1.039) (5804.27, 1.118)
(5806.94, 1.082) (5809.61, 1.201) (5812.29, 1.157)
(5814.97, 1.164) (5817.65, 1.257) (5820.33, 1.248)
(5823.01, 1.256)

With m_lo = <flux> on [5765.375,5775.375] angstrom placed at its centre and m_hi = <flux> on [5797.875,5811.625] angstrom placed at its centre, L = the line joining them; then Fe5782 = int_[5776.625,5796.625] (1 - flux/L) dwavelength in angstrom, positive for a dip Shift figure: 1.2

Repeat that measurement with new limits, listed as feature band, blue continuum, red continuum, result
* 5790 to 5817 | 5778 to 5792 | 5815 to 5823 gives 2.0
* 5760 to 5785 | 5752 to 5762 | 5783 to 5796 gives 0.1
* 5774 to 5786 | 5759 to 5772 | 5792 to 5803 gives 0.7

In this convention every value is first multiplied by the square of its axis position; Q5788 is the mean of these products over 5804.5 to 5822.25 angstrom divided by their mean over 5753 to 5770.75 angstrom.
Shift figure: 0.96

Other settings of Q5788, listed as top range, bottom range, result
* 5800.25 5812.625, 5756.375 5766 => 0.91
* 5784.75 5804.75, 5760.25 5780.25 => 0.94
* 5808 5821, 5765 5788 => 1.04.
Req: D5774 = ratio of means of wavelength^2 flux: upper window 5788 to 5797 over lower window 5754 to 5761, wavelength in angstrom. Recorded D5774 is 0.9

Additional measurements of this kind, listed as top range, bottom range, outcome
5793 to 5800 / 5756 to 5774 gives 0.84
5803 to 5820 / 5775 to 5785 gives 1.10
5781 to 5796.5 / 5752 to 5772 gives 0.92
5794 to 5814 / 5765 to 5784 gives 0.96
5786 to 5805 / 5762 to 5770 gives 0.85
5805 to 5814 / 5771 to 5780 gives 1.08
